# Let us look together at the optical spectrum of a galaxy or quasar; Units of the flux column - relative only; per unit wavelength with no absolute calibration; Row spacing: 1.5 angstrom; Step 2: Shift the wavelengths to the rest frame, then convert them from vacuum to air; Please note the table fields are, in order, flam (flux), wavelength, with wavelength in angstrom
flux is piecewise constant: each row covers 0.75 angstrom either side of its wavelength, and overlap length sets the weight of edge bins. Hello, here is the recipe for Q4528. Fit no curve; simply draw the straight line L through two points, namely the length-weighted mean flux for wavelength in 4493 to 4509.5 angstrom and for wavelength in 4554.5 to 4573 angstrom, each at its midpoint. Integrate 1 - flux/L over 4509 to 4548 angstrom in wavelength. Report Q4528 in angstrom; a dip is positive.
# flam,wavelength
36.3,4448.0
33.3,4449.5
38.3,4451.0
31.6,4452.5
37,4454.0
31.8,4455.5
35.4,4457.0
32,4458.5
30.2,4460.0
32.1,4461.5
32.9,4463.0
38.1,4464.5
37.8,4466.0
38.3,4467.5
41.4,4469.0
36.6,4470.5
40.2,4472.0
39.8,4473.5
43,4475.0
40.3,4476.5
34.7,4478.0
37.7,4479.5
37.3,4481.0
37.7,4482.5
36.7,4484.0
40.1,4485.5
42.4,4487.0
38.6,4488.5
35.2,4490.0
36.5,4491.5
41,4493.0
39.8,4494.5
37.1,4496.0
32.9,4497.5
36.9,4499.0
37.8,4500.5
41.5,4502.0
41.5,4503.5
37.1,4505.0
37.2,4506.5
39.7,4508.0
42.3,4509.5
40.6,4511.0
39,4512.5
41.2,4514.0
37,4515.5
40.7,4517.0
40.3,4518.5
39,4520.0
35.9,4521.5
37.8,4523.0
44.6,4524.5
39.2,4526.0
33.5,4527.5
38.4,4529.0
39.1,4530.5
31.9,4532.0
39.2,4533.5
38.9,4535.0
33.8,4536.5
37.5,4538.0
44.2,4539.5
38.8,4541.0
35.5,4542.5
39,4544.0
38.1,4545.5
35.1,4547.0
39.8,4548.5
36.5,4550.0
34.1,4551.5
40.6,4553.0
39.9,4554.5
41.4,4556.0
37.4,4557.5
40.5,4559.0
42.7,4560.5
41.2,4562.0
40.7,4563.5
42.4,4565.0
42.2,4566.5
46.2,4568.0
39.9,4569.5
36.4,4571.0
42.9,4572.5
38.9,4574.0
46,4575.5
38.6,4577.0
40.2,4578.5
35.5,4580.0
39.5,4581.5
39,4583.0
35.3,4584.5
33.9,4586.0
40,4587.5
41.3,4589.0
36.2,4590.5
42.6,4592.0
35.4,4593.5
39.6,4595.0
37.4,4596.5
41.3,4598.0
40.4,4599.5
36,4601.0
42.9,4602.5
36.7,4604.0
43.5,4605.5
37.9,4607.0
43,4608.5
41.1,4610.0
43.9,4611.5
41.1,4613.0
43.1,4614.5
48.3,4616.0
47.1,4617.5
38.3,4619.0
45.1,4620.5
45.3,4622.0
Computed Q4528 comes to 1.1 angstrom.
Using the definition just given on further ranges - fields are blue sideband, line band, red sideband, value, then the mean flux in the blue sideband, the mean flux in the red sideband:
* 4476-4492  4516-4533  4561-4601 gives 0.2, 37.9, 39.7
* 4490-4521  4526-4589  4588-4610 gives 0.6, 38.8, 39.6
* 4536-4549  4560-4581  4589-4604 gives -1.3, 38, 39.1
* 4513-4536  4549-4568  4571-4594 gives -0.7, 38.4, 39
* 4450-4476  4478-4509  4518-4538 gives -1.0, 36.3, 37.8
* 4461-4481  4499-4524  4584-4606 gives -0.7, 38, 38.8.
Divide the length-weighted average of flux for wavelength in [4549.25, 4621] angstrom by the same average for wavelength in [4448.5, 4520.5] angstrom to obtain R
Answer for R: 1.07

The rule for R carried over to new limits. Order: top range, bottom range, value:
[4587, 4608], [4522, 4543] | 1.04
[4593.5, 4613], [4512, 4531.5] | 1.03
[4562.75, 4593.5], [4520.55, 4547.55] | 1.05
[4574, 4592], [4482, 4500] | 1.02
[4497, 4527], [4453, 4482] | 1.07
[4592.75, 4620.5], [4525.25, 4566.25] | 1.07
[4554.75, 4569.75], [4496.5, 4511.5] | 1.07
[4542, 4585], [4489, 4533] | 1.03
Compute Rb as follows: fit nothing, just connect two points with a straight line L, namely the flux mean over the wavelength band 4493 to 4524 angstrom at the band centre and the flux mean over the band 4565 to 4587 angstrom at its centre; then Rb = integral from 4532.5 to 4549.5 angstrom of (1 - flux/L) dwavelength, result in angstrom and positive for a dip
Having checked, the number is 0.5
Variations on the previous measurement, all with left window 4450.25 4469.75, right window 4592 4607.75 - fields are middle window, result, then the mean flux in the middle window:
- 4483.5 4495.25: -0.9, 38.8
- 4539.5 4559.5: -0.3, 38.4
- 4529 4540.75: -0.2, 37.9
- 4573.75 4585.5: -0.1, 39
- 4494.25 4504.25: -0.5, 38.1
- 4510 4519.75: -0.8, 39.8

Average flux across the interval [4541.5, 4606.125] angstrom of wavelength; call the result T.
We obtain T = 39.4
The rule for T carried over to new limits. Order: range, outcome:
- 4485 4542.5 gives 38.6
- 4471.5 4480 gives 39.3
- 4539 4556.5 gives 38.5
